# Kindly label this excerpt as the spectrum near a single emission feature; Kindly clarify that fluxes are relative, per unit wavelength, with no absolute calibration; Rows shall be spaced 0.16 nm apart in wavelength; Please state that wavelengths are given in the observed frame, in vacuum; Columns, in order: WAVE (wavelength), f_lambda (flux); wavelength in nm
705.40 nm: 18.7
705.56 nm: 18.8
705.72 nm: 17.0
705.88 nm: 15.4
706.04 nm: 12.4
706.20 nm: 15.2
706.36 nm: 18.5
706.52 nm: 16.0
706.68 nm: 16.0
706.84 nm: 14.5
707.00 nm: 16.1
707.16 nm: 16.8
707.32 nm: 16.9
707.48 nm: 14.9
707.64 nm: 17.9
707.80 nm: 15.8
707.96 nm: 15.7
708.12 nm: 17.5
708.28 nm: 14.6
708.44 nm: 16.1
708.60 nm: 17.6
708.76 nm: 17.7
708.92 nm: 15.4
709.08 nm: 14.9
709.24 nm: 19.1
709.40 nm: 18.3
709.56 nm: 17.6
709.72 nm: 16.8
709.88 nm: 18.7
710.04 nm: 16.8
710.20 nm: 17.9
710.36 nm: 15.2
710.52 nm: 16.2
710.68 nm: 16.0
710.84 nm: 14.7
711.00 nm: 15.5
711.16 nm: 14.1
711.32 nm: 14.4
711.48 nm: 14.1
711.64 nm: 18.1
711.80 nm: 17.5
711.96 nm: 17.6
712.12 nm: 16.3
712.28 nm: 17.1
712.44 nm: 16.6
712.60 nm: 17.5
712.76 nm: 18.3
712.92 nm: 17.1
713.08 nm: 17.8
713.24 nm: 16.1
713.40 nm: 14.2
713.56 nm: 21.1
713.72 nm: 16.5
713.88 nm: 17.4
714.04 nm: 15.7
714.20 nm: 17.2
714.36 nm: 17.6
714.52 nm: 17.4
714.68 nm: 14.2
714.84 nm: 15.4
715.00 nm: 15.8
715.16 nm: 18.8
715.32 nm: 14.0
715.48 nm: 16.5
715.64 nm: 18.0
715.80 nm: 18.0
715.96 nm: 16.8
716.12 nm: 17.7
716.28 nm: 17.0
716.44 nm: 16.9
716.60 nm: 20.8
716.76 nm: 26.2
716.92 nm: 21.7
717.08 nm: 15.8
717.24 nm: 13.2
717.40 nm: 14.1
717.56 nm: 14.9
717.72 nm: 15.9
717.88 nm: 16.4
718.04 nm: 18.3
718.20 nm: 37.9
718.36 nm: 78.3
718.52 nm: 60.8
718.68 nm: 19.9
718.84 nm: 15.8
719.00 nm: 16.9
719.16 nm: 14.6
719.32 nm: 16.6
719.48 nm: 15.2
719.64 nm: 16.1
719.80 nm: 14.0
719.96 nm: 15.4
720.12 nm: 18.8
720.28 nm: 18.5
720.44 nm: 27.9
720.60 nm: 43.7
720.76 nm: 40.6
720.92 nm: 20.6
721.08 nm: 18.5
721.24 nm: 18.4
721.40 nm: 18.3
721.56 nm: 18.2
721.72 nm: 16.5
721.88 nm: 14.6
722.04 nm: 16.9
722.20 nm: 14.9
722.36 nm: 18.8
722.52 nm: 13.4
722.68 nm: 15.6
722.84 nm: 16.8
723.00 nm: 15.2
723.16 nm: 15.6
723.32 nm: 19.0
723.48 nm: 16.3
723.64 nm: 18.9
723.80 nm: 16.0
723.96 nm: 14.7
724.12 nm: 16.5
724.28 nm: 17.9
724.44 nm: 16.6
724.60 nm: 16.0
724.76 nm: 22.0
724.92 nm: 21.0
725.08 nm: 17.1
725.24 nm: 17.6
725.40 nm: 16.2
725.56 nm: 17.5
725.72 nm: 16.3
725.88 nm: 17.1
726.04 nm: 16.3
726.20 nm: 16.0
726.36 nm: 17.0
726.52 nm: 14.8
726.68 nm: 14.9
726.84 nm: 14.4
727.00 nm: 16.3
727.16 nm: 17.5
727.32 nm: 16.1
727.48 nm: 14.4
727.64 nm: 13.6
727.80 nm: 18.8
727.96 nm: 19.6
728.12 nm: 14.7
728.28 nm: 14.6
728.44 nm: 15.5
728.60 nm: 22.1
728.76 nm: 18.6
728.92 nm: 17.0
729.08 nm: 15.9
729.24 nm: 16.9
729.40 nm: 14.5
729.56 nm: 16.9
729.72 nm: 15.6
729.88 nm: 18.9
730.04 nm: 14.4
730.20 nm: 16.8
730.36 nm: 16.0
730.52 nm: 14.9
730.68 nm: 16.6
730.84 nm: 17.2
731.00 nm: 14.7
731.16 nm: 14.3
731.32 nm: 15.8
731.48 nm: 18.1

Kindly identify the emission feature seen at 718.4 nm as Halpha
